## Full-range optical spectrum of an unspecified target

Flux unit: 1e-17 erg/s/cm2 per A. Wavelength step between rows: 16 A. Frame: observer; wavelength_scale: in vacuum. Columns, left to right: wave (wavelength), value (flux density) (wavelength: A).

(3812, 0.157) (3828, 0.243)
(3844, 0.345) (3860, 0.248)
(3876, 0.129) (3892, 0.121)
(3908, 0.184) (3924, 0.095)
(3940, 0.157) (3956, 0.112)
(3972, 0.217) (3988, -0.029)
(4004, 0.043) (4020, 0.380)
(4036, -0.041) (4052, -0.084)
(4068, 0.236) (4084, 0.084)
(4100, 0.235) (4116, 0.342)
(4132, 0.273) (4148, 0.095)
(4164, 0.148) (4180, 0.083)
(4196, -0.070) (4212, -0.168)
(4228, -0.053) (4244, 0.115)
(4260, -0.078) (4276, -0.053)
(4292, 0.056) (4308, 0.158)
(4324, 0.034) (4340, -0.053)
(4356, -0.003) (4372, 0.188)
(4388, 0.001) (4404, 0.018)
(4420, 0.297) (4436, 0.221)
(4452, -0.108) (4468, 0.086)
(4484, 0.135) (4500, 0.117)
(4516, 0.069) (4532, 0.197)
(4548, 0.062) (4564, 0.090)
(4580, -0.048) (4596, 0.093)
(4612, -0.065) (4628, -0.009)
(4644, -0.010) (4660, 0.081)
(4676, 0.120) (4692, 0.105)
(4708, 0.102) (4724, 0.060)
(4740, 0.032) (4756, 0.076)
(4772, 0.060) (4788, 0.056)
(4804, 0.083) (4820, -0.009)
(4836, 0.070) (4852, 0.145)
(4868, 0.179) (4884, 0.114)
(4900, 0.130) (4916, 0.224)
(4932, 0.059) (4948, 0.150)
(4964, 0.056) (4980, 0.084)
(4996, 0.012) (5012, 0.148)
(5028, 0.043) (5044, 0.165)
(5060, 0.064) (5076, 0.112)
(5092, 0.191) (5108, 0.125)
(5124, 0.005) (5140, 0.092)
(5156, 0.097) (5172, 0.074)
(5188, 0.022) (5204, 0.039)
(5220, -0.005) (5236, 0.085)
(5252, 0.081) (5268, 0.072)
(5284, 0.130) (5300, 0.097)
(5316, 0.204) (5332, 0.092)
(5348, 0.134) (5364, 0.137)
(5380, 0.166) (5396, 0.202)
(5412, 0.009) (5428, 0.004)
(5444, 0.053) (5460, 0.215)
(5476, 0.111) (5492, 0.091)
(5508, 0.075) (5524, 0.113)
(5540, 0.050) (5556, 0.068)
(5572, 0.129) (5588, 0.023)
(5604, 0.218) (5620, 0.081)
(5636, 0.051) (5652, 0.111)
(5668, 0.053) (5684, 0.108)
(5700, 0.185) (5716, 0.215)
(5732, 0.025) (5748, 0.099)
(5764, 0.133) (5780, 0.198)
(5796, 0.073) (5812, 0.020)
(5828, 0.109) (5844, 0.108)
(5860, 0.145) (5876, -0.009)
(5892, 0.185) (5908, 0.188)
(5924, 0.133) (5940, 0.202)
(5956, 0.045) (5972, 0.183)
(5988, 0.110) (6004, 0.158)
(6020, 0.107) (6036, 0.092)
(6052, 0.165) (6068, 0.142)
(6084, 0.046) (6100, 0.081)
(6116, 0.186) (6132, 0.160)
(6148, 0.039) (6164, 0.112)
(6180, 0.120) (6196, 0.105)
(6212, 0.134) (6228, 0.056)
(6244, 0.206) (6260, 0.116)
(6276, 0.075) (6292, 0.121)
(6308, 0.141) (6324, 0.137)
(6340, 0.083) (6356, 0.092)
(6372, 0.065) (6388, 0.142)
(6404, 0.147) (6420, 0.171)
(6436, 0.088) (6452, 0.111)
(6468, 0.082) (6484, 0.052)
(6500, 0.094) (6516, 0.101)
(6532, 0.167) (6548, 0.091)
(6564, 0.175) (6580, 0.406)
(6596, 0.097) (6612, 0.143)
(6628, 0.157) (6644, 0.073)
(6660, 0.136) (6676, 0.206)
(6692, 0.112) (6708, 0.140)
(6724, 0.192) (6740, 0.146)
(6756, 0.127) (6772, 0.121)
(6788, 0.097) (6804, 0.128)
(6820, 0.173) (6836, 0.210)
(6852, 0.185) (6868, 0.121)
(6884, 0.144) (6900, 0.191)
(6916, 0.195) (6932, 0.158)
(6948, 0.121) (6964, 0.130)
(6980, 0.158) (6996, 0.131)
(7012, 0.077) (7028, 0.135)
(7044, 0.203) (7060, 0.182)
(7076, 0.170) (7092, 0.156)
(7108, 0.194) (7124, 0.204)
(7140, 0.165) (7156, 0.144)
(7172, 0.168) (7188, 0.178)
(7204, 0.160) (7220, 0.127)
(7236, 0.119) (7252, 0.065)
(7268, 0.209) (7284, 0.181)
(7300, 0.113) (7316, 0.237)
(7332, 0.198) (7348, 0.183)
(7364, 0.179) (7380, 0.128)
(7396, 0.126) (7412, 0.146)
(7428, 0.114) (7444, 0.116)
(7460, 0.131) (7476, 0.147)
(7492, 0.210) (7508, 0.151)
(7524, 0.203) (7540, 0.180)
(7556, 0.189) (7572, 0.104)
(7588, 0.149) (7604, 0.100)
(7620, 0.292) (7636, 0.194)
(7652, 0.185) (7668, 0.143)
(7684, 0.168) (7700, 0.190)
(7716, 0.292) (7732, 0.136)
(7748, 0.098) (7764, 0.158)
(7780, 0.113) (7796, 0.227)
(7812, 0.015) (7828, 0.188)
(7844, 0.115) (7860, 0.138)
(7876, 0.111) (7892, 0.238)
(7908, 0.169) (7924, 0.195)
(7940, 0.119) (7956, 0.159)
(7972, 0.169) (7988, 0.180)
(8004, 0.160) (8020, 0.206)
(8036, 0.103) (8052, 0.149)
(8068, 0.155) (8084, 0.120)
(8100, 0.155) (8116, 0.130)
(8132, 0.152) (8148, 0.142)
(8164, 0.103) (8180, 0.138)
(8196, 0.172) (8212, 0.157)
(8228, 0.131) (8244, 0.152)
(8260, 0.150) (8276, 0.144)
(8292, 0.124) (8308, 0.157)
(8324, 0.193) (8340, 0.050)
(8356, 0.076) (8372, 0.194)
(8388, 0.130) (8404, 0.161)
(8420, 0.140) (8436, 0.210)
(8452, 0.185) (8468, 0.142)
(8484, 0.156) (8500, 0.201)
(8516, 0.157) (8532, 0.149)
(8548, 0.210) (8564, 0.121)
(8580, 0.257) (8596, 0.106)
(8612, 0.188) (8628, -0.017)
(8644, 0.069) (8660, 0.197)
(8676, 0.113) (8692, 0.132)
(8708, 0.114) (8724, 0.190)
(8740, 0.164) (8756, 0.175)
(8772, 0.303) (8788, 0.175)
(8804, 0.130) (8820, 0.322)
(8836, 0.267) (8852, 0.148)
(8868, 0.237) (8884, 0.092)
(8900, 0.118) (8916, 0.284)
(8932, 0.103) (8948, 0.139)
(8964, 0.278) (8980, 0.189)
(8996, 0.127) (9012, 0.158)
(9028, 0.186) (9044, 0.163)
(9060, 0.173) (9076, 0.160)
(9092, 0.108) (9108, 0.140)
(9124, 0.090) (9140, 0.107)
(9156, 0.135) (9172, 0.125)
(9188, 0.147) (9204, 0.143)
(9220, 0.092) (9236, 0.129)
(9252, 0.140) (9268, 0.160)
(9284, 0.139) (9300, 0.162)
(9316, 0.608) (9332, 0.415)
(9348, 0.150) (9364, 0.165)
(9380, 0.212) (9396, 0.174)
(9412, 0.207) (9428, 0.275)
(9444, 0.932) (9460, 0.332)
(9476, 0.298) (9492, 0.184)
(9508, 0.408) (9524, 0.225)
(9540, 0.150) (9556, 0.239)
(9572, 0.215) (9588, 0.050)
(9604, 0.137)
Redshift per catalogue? 0.76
